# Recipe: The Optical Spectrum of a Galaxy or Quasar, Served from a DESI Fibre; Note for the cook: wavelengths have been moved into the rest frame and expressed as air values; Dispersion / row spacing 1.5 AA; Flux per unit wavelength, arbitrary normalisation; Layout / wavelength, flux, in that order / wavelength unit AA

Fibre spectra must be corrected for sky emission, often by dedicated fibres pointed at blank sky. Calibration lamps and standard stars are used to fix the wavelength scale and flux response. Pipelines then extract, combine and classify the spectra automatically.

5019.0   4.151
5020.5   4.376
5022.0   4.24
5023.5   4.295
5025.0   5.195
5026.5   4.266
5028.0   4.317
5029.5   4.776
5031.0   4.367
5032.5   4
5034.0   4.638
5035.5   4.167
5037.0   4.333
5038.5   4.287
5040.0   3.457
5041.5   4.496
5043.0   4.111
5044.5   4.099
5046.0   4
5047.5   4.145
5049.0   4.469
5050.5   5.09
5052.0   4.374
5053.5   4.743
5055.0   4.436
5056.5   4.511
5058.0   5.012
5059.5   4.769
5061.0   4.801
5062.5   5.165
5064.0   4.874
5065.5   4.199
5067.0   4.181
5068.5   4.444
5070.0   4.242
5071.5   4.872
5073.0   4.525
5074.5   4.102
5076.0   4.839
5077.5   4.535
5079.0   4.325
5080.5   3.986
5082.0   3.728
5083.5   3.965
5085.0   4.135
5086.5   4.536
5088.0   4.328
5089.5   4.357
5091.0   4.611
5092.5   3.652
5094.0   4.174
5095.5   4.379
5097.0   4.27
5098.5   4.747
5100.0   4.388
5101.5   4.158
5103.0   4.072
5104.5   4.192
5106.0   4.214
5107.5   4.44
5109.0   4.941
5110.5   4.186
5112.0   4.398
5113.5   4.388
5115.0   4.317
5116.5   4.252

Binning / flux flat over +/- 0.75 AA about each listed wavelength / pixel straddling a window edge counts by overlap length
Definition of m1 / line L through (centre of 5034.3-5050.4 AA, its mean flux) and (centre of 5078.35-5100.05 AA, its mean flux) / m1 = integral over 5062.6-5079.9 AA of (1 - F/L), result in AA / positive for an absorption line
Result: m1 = -1.1 AA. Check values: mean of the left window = 4.21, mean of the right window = 4.23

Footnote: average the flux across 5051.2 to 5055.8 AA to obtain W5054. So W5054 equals 4.52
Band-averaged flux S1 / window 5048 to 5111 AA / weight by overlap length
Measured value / 4.43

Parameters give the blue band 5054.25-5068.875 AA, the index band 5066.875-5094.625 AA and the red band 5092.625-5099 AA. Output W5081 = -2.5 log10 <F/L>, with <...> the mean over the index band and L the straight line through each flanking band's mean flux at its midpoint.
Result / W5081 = 0.04 mag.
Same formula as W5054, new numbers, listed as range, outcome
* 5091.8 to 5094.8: 3.93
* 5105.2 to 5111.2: 4.45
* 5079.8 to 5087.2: 4.07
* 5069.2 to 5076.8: 4.52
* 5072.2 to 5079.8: 4.46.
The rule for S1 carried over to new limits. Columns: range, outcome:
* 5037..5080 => 4.46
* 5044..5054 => 4.42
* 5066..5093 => 4.3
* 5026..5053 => 4.3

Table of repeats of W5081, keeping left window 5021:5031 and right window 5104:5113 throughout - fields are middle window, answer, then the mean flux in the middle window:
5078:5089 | 0.07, 4.16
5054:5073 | -0.04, 4.62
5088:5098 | 0.04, 4.26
